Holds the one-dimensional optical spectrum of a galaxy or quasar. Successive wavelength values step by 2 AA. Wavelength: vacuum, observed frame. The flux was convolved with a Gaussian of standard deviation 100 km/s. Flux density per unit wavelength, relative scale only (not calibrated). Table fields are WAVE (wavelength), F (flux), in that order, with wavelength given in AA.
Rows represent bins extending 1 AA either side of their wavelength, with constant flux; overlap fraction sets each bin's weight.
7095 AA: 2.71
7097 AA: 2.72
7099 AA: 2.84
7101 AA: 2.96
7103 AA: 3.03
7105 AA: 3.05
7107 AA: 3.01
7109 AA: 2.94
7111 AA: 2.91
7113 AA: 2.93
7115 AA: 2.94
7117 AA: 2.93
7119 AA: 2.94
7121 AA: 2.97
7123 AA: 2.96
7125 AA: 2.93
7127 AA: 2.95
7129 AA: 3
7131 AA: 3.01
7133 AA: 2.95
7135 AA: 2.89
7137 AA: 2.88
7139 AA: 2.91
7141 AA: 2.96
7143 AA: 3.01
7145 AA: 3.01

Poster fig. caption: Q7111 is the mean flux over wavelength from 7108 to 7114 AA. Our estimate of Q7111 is 2.93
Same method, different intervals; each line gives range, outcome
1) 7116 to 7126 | 2.95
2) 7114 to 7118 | 2.94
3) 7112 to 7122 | 2.94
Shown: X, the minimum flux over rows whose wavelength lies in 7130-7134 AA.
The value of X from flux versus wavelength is 2.95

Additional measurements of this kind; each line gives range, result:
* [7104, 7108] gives 3.01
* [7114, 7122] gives 2.93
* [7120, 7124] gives 2.96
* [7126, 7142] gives 2.88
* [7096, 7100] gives 2.72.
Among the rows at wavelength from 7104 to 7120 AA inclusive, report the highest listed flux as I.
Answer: 3.05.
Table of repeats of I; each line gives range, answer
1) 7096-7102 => 2.96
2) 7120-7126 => 2.97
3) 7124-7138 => 3.01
